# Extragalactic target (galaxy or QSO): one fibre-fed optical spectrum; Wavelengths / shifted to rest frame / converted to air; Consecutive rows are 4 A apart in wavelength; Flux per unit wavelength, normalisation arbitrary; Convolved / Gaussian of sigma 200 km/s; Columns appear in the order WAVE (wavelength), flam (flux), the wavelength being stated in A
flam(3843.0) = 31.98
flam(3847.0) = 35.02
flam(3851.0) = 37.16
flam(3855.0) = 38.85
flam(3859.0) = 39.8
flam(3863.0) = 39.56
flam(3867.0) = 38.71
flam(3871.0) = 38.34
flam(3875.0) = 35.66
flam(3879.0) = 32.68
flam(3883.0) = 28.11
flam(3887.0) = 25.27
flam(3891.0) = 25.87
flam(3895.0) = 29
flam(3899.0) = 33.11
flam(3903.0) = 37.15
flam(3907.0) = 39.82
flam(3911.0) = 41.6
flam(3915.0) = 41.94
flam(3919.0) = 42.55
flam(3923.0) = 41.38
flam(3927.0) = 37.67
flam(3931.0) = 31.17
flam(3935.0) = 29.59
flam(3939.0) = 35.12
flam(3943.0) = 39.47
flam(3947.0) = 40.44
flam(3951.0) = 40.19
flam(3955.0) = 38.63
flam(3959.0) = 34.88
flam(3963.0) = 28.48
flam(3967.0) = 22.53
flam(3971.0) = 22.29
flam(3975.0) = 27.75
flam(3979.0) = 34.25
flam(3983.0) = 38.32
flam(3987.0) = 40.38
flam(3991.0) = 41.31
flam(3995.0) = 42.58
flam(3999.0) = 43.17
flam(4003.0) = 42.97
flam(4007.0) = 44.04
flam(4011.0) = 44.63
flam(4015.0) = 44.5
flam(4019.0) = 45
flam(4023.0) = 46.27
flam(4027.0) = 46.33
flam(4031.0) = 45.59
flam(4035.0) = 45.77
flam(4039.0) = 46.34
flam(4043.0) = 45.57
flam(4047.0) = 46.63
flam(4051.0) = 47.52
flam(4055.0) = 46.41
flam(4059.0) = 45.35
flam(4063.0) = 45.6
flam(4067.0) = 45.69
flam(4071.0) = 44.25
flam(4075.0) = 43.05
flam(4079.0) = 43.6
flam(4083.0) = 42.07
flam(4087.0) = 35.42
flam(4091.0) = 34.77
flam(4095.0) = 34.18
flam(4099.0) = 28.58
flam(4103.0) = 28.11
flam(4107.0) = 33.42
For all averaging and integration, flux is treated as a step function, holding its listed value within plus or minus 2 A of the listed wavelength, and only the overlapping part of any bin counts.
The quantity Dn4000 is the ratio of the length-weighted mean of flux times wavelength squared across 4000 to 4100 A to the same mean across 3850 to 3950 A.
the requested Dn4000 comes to 1.30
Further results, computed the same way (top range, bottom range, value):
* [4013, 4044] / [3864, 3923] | 1.39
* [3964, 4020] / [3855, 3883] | 1.09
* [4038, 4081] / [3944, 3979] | 1.48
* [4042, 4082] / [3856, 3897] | 1.49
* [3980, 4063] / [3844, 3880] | 1.29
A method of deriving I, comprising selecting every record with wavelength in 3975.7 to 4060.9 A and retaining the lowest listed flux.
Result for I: 34.25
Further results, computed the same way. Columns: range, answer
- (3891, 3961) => 25.87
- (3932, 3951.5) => 29.59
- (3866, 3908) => 25.27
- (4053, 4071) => 44.25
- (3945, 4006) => 22.29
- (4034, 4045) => 45.57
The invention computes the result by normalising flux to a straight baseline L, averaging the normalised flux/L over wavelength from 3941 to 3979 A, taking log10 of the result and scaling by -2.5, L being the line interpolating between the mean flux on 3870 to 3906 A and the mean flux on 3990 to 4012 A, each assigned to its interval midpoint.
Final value 0.181 mag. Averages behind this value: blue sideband 31.7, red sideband 43.1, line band 32.8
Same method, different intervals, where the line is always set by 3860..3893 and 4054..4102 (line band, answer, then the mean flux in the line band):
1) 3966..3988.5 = 0.18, 31.1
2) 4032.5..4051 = -0.18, 46.2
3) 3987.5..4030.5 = -0.16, 44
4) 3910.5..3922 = -0.21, 42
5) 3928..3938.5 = 0.11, 31.8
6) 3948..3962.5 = -0.03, 37.1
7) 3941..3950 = -0.12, 40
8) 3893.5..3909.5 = -0.03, 35.2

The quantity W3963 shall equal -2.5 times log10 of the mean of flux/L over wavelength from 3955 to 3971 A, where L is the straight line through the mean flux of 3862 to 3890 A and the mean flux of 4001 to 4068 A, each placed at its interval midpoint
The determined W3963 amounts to 0.347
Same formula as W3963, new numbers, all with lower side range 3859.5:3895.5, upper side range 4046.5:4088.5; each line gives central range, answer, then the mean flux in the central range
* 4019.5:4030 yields -0.11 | 46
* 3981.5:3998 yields -0.03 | 40.9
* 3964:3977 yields 0.49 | 24.5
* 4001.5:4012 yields -0.08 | 43.9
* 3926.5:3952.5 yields 0.02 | 36.1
